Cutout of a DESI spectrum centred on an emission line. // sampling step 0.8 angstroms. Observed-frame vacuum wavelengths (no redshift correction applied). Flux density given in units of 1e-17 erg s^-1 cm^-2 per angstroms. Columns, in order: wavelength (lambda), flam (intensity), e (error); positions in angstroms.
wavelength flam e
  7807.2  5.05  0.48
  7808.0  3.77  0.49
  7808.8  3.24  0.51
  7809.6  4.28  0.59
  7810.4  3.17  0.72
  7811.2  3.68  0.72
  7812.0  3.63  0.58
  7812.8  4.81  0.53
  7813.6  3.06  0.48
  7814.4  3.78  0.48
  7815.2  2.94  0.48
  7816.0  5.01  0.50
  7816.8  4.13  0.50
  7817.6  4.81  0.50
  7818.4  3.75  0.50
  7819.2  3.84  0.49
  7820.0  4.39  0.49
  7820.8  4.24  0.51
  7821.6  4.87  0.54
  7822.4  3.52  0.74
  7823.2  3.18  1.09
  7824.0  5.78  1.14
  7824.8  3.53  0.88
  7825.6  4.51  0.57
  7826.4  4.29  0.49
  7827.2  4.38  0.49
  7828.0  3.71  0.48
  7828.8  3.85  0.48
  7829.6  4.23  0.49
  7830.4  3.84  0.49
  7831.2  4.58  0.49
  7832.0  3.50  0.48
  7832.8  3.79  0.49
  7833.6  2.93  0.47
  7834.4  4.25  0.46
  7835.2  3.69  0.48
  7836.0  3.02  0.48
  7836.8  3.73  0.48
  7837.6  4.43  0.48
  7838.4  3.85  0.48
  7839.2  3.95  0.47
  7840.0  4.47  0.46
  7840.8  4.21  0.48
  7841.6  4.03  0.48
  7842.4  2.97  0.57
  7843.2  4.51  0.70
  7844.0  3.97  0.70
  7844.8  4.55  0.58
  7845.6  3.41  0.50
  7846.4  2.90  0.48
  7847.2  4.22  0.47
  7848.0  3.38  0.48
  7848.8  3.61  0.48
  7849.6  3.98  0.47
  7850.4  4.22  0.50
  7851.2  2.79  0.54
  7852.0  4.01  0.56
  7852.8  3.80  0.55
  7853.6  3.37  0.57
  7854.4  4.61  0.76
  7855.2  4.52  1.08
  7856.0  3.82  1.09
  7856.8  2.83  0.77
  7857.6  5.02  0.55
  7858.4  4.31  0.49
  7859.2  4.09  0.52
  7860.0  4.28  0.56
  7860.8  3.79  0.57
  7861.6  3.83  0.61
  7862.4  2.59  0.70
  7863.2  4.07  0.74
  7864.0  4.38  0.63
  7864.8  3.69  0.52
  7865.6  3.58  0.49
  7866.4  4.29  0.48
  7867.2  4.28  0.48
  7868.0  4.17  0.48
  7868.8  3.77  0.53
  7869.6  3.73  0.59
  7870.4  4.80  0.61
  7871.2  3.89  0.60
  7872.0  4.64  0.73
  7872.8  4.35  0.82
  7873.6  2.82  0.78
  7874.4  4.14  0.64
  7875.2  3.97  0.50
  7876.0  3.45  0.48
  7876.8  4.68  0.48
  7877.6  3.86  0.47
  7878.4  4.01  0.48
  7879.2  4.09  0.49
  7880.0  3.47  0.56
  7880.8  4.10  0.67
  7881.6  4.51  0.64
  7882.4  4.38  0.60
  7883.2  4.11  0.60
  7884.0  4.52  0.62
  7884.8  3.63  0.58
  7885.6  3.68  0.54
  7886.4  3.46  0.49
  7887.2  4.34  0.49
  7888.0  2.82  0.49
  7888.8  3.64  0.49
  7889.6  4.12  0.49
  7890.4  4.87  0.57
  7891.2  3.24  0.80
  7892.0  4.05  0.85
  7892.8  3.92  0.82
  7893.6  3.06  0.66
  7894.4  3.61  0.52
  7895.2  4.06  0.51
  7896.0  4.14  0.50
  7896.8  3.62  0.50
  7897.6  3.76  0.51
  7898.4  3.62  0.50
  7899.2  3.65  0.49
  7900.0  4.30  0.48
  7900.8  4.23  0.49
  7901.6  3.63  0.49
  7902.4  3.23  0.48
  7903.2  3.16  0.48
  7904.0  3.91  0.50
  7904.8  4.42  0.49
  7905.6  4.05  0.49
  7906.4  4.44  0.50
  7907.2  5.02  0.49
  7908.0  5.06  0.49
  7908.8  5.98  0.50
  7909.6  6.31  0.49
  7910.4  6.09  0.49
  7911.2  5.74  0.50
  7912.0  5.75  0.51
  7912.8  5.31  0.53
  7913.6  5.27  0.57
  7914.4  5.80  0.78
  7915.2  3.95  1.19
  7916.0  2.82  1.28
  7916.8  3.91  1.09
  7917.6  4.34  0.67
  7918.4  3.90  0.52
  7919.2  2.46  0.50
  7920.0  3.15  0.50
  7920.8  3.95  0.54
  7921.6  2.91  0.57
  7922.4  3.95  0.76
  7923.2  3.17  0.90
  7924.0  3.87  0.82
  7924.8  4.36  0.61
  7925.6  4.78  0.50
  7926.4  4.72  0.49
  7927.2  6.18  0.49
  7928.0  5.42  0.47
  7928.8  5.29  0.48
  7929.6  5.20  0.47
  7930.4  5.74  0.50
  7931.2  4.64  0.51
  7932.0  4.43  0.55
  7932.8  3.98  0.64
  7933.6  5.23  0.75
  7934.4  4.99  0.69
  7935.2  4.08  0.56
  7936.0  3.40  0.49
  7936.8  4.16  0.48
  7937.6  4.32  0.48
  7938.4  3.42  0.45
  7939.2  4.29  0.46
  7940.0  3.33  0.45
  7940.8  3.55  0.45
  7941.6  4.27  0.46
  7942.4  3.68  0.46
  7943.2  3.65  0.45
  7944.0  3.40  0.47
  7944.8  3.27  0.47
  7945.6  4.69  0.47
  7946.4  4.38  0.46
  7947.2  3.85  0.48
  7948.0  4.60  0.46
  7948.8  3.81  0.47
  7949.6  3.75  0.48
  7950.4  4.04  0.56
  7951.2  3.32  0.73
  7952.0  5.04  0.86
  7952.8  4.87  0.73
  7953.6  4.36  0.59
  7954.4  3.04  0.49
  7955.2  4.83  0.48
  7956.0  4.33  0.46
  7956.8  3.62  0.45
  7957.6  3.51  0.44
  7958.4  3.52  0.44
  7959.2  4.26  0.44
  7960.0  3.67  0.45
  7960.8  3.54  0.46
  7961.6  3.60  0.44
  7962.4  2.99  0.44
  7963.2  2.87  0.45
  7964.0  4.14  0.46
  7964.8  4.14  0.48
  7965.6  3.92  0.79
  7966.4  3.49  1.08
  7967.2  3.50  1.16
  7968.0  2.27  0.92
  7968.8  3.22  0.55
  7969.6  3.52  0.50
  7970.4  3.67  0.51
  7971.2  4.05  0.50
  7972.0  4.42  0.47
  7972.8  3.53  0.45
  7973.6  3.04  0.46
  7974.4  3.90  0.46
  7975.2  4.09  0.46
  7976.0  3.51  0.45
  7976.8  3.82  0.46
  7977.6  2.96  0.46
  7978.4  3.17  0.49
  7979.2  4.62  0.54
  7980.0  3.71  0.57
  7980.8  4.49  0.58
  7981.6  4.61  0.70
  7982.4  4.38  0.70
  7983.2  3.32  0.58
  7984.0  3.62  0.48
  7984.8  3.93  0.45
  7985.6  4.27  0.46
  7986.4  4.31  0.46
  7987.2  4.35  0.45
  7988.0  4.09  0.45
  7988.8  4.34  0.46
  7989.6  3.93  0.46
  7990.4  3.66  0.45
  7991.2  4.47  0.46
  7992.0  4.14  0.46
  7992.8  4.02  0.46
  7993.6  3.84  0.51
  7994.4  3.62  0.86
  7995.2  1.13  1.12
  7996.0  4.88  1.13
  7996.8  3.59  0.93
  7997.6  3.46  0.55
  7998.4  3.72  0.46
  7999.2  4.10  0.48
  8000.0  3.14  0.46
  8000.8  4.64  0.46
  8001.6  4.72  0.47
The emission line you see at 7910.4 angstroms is [S II]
